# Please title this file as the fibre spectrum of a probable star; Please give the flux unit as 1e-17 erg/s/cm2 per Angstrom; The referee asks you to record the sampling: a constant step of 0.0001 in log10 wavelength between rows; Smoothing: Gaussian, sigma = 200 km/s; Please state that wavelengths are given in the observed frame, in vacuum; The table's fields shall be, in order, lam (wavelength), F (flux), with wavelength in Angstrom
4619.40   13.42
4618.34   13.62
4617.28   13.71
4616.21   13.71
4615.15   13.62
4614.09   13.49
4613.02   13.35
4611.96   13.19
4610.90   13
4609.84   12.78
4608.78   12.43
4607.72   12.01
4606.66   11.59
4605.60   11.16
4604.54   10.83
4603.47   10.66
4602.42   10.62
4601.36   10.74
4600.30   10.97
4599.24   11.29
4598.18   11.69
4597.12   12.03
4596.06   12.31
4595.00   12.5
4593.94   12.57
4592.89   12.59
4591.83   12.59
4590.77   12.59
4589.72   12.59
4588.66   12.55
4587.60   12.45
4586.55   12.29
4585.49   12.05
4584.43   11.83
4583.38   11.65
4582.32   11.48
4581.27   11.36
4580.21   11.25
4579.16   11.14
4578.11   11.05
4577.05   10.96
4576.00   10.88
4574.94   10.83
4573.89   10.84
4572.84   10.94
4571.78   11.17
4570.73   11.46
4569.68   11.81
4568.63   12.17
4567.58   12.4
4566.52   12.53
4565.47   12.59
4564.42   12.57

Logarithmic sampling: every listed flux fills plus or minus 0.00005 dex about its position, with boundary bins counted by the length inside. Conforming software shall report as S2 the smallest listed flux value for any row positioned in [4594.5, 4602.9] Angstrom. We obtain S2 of 10.62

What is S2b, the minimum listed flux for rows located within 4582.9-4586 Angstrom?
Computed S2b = 11.65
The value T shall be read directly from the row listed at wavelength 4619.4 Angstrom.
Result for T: 13.42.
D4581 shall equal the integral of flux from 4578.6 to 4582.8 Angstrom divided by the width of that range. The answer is 11.3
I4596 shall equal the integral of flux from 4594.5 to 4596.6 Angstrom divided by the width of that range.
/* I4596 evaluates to 12.4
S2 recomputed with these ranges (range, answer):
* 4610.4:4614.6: 13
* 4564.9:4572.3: 11.17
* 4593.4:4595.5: 12.5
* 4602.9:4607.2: 10.66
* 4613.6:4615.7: 13.49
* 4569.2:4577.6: 10.83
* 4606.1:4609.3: 11.59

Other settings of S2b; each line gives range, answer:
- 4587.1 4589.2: 12.45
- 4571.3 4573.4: 10.94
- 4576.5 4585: 10.96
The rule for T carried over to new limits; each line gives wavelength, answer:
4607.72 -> 12.01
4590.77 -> 12.59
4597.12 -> 12.03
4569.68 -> 11.81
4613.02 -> 13.35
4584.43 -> 11.83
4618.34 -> 13.62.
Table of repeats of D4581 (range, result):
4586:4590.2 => 12.5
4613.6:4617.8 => 13.6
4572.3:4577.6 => 10.9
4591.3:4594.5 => 12.6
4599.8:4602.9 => 10.8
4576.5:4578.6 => 11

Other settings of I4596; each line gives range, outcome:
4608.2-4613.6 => 12.9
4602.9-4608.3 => 11.3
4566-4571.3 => 12.1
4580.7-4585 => 11.6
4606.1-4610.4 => 12.2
